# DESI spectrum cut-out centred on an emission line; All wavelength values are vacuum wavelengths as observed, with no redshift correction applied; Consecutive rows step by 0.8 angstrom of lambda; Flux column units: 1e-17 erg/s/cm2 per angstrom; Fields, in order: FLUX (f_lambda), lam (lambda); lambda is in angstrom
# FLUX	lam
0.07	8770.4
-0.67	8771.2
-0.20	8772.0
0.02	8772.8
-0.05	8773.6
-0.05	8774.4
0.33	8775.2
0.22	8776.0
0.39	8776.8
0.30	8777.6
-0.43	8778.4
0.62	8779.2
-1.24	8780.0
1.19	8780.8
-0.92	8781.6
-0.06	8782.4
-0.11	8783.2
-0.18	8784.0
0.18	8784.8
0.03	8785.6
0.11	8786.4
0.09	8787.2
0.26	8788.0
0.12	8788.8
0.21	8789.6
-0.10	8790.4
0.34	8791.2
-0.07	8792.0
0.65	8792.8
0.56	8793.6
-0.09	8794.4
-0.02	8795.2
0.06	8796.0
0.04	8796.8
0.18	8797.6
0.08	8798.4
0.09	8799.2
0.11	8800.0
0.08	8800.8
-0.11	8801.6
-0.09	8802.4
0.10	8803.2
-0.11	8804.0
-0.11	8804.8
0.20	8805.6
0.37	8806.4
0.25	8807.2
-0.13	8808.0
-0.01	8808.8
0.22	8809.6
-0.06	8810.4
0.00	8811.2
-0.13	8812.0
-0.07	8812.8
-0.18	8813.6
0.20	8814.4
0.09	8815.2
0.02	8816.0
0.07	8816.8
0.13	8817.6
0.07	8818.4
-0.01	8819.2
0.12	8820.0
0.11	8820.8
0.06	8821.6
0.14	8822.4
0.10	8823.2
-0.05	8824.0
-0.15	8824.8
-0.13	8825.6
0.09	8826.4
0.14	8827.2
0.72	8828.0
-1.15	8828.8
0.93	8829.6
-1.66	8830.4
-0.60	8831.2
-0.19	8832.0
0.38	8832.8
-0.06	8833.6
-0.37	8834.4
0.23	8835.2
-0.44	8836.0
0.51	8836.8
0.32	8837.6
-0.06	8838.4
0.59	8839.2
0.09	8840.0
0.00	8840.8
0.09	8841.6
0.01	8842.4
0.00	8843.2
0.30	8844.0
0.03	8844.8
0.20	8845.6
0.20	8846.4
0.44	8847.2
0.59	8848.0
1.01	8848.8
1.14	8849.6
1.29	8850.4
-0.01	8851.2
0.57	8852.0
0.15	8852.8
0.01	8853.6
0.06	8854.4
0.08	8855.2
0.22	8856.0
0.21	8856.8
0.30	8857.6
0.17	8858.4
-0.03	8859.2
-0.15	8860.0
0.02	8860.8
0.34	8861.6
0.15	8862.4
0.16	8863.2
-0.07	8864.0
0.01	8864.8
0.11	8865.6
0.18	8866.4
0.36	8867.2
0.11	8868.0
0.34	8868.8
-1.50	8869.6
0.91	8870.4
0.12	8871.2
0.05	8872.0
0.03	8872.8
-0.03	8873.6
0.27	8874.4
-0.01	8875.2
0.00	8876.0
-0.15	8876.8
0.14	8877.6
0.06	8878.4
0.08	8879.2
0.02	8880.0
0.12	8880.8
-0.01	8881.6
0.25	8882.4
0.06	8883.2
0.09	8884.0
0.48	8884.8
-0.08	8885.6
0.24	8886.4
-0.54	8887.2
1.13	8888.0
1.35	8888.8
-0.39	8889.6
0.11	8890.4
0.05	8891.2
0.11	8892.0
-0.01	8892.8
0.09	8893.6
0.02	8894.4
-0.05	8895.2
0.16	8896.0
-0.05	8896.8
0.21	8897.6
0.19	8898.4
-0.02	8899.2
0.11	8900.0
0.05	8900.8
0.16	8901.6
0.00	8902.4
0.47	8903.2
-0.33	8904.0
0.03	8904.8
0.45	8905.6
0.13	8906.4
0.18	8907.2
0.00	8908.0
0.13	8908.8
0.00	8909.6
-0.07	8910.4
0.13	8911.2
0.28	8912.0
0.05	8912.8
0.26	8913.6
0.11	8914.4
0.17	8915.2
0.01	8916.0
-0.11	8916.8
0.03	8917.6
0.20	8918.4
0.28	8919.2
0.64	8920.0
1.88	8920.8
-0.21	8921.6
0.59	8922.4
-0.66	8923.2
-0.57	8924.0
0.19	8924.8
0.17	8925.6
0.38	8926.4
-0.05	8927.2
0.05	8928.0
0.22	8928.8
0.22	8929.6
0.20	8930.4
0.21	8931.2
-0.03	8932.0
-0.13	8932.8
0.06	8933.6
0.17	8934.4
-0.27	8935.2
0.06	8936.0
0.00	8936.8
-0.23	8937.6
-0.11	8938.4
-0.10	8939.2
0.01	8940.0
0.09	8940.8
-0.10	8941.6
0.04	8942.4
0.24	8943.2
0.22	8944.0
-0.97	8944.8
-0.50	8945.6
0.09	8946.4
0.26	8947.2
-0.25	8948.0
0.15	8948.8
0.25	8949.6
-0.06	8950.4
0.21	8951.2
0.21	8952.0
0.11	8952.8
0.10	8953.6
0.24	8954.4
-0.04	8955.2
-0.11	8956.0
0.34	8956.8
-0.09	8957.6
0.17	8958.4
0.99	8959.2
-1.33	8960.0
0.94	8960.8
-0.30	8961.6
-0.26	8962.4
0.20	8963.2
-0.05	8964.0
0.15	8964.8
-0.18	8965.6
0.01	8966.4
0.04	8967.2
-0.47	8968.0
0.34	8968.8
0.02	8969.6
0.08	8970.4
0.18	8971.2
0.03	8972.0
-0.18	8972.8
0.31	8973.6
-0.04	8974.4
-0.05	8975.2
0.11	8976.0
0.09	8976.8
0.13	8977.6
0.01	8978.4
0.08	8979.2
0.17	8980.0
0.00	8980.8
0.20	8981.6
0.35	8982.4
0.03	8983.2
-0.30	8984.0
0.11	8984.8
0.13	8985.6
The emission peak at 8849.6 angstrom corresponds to Hbeta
